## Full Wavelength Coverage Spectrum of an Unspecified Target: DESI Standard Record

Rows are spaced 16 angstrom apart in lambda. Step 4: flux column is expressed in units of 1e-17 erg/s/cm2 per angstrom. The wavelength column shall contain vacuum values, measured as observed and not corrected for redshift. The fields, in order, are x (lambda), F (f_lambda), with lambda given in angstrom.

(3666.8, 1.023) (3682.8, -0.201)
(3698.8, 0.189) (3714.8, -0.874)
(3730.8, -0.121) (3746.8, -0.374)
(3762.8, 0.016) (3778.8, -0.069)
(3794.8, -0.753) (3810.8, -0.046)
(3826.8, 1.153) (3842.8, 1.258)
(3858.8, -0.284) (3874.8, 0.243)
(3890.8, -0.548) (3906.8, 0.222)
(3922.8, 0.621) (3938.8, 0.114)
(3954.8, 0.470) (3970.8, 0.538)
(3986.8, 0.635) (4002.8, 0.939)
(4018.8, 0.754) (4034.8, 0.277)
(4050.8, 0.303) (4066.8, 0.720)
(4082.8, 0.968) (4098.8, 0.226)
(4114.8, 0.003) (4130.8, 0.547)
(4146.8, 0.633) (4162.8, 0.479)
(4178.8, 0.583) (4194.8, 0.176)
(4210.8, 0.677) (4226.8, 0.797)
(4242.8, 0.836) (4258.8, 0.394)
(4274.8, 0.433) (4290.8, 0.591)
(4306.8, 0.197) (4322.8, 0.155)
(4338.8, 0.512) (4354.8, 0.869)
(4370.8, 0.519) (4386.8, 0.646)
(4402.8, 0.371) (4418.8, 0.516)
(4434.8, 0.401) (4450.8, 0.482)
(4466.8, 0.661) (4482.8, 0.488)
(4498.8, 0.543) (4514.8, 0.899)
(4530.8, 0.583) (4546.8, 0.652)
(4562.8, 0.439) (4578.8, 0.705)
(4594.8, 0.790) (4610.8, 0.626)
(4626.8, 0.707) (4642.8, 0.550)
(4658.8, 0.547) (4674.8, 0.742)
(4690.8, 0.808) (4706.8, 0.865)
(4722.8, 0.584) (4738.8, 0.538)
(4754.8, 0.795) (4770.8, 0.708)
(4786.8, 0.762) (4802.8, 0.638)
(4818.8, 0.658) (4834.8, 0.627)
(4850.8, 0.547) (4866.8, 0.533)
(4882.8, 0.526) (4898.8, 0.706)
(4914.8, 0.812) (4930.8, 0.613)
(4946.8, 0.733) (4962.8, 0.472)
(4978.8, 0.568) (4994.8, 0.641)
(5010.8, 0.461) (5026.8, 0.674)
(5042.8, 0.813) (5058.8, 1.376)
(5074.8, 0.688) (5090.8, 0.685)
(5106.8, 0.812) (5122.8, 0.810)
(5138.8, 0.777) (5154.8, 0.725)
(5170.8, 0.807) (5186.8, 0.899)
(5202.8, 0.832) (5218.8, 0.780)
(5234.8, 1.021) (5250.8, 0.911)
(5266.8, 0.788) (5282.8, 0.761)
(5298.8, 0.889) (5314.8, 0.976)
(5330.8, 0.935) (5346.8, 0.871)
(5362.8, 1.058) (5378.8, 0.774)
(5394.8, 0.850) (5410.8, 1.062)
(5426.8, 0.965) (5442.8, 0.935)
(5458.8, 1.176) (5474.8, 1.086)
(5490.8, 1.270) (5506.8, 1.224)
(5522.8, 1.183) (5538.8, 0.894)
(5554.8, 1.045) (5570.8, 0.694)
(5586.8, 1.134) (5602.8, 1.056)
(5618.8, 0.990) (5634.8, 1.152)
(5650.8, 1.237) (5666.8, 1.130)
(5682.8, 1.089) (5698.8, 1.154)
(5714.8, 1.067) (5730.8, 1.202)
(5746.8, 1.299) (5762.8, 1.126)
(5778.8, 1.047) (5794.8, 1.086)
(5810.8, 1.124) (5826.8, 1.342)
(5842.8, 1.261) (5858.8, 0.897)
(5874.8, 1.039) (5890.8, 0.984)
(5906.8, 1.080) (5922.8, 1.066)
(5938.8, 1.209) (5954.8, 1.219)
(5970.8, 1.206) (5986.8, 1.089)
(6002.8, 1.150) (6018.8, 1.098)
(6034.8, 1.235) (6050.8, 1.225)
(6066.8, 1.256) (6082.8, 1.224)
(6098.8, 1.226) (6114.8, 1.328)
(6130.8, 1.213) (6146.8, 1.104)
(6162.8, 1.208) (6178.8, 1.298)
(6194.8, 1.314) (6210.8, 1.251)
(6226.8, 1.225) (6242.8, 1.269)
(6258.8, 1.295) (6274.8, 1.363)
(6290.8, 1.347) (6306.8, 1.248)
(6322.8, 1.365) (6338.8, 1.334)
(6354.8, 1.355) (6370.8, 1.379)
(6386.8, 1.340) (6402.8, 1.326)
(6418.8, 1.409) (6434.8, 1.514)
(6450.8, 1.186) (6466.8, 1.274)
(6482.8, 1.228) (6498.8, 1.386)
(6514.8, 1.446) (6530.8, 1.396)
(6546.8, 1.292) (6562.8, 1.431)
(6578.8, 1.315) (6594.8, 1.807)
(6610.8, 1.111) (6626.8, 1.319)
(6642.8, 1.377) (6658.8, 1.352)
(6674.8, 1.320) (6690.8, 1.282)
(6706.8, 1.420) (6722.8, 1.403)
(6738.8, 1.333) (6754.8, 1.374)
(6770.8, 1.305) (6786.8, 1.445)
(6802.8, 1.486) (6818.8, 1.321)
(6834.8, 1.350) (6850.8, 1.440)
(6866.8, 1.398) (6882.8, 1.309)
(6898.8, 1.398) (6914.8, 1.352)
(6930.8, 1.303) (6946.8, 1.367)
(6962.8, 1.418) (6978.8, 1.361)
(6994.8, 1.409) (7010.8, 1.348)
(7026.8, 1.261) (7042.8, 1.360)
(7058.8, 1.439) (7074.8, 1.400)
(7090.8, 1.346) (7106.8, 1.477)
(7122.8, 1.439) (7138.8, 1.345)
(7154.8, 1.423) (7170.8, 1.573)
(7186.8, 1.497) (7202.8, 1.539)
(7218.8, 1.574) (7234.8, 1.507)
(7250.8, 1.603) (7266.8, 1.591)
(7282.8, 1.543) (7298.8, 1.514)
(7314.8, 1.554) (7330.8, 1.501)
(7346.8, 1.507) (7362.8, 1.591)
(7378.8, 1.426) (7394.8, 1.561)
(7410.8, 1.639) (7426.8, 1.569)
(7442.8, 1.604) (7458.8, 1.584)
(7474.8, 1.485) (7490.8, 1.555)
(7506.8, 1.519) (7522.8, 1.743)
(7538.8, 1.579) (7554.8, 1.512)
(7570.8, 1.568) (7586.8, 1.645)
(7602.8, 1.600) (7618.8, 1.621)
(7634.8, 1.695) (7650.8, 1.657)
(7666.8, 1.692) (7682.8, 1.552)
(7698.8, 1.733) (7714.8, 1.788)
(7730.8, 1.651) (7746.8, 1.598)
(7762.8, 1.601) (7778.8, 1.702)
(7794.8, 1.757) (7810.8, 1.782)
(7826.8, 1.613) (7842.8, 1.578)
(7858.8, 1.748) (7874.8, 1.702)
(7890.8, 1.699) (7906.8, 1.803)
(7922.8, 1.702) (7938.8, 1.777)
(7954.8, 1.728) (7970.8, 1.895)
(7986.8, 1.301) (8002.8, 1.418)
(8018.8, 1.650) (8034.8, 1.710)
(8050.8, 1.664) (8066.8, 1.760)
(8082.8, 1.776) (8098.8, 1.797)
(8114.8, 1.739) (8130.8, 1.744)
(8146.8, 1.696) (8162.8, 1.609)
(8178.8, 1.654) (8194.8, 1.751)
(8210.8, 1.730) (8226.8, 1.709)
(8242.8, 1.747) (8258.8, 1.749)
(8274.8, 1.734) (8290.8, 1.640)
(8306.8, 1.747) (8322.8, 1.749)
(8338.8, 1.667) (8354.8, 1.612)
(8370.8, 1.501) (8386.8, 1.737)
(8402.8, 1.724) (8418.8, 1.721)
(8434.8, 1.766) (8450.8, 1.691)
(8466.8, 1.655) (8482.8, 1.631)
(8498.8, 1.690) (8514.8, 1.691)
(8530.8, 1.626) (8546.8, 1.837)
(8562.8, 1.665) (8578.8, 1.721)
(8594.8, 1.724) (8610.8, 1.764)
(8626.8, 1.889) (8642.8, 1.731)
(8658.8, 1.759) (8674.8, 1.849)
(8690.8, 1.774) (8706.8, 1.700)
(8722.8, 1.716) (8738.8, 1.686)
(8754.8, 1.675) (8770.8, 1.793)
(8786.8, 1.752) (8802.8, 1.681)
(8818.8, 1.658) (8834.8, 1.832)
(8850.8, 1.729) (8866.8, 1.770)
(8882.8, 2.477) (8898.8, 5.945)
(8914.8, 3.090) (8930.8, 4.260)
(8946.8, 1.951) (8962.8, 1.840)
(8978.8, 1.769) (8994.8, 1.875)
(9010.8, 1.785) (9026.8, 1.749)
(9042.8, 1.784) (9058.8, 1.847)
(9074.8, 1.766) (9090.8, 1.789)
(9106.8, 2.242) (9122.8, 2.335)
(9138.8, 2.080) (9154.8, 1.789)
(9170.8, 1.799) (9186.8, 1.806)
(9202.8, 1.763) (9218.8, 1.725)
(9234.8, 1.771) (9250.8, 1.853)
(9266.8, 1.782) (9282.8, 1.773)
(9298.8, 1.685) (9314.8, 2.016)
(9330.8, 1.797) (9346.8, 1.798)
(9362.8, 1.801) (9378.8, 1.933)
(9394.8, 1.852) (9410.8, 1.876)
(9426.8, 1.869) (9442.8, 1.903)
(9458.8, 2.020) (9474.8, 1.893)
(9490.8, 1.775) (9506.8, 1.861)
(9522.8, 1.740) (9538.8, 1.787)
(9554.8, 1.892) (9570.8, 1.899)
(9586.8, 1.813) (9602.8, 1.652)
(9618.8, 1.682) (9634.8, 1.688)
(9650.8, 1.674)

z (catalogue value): 0.356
